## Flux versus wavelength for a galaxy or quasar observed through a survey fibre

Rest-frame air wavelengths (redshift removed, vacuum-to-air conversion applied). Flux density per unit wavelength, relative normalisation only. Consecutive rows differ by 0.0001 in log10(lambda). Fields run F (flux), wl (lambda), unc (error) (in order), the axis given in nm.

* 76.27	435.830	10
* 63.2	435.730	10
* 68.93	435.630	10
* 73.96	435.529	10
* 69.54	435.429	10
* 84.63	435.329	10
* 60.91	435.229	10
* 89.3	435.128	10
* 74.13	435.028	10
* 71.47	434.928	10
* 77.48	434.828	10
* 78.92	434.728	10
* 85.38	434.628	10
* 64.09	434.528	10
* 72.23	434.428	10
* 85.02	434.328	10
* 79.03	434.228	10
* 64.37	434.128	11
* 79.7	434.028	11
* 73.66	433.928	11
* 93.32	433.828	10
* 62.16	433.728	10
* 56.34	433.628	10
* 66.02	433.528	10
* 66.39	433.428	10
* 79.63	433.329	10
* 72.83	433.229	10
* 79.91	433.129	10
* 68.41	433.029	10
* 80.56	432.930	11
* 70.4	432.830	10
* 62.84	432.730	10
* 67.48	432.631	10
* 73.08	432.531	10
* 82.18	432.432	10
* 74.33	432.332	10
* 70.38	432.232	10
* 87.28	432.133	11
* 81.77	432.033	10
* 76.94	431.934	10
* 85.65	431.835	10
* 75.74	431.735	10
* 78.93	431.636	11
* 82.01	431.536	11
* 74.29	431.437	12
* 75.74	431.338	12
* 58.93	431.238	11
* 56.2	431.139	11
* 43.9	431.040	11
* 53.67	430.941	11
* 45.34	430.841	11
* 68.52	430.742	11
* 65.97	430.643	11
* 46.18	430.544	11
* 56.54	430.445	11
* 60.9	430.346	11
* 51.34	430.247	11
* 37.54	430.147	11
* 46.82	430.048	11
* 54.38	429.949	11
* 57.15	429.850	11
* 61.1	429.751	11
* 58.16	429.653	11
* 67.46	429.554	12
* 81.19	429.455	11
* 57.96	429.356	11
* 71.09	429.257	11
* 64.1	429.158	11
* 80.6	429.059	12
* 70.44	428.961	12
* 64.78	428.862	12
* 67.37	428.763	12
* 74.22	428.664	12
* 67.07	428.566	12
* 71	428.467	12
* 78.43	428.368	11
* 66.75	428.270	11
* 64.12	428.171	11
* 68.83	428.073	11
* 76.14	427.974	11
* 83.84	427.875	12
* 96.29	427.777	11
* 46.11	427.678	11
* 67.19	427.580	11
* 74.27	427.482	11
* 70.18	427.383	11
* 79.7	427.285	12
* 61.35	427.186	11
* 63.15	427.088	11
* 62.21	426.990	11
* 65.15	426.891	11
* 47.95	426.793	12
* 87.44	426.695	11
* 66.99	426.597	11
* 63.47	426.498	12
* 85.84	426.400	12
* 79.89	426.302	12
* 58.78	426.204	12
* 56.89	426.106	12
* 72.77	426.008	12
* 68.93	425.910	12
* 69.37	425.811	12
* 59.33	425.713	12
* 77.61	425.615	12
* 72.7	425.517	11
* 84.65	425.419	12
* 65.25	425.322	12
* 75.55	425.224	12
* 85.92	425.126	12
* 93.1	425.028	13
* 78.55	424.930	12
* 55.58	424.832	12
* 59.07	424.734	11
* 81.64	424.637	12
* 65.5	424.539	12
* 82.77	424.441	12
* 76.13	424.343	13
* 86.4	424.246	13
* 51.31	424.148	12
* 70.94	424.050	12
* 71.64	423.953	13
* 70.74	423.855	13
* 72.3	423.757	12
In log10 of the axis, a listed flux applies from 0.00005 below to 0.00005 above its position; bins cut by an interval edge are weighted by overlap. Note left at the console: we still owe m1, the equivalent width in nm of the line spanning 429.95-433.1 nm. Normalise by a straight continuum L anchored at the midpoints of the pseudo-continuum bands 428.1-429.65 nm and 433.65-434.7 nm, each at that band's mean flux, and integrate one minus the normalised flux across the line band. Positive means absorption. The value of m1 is 0.27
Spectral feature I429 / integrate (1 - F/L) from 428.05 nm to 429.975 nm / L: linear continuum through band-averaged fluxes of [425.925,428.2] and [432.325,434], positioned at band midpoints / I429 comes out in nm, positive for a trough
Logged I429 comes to 0.08 nm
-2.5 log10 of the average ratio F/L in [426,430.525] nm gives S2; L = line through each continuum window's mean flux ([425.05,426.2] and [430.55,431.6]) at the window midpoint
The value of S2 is 0.01 mag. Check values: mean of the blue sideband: 71.7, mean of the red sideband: 62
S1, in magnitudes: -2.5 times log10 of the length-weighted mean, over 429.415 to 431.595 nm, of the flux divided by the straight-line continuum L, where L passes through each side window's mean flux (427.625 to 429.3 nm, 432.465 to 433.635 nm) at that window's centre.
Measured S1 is 0.20 mag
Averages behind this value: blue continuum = 71.2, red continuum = 71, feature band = 59.2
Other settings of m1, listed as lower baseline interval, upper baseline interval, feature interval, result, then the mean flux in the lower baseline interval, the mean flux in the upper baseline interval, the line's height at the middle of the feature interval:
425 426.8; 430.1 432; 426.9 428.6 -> -0.03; 72.6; 63.1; 69.2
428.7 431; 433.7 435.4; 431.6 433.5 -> -0.16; 60.4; 76.3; 69.5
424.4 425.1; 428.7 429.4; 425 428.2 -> 0.02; 74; 68.2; 71.5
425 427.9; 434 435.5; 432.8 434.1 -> 0.04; 71.1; 75.7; 75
